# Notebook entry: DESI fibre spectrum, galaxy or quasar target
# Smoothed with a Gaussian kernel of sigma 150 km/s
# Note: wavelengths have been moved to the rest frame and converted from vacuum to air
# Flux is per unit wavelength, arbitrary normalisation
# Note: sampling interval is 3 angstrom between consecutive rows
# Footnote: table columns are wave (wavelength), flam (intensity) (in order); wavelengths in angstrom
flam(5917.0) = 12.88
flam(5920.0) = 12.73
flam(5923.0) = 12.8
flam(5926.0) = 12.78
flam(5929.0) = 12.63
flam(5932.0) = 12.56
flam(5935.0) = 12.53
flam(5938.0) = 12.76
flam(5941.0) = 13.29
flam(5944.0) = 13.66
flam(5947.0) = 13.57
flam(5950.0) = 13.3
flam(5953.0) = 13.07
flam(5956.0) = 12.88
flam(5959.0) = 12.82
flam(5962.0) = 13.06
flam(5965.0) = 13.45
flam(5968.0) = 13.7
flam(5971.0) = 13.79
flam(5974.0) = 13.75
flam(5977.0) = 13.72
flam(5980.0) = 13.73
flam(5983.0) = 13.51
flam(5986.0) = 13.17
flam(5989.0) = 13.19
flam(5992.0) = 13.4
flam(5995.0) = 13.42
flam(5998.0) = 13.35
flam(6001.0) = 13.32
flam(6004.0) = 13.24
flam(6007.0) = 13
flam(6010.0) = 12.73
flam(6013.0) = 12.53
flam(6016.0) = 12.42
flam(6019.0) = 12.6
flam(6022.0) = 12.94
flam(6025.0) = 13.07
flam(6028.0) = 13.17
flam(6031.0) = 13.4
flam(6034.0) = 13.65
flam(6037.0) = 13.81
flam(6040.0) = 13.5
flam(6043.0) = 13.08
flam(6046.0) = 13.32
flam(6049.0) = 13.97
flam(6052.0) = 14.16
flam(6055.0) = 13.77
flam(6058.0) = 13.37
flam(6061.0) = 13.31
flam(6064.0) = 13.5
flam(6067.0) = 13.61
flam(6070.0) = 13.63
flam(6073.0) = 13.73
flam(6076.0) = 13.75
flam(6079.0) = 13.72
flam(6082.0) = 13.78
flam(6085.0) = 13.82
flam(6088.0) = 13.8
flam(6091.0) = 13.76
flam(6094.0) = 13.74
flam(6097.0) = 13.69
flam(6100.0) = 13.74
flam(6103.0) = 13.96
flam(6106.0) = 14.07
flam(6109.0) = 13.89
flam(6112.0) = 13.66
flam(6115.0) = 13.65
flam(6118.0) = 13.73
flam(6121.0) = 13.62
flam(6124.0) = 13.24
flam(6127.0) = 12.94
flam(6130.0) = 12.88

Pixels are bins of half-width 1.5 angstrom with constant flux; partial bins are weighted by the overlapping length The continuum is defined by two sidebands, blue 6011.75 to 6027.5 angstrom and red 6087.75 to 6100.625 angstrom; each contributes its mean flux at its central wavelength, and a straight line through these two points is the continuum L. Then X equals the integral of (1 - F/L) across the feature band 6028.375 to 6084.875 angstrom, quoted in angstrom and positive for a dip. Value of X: -1.6 angstrom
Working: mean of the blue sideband 12.7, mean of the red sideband 13.7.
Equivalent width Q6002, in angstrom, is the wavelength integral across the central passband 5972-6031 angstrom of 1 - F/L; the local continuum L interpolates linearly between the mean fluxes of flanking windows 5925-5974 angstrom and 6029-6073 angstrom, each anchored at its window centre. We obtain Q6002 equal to 0.8 angstrom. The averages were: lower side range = 13.1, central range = 13.2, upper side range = 13.6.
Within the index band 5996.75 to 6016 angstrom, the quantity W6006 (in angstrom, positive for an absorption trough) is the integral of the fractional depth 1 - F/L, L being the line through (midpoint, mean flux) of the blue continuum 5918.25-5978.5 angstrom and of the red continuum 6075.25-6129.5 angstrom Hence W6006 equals 0.53 angstrom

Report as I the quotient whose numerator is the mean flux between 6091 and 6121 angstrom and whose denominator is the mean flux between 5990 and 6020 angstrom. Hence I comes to 1.1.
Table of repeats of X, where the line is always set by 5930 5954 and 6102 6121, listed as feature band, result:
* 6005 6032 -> 1.1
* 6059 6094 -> 0.0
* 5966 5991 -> -0.6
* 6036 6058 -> -0.2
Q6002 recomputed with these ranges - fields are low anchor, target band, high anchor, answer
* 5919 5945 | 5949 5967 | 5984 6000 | -0.1 angstrom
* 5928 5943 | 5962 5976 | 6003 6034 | -0.8 angstrom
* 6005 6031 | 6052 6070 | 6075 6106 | -0.2 angstrom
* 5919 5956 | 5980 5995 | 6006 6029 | -0.6 angstrom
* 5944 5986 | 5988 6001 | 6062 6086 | 0.1 angstrom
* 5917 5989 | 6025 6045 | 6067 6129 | 0.1 angstrom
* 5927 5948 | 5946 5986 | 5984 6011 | -0.9 angstrom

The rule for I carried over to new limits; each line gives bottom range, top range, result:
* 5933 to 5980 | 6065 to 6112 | 1.04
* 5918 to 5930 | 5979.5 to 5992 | 1.05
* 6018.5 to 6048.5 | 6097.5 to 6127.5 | 1.03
